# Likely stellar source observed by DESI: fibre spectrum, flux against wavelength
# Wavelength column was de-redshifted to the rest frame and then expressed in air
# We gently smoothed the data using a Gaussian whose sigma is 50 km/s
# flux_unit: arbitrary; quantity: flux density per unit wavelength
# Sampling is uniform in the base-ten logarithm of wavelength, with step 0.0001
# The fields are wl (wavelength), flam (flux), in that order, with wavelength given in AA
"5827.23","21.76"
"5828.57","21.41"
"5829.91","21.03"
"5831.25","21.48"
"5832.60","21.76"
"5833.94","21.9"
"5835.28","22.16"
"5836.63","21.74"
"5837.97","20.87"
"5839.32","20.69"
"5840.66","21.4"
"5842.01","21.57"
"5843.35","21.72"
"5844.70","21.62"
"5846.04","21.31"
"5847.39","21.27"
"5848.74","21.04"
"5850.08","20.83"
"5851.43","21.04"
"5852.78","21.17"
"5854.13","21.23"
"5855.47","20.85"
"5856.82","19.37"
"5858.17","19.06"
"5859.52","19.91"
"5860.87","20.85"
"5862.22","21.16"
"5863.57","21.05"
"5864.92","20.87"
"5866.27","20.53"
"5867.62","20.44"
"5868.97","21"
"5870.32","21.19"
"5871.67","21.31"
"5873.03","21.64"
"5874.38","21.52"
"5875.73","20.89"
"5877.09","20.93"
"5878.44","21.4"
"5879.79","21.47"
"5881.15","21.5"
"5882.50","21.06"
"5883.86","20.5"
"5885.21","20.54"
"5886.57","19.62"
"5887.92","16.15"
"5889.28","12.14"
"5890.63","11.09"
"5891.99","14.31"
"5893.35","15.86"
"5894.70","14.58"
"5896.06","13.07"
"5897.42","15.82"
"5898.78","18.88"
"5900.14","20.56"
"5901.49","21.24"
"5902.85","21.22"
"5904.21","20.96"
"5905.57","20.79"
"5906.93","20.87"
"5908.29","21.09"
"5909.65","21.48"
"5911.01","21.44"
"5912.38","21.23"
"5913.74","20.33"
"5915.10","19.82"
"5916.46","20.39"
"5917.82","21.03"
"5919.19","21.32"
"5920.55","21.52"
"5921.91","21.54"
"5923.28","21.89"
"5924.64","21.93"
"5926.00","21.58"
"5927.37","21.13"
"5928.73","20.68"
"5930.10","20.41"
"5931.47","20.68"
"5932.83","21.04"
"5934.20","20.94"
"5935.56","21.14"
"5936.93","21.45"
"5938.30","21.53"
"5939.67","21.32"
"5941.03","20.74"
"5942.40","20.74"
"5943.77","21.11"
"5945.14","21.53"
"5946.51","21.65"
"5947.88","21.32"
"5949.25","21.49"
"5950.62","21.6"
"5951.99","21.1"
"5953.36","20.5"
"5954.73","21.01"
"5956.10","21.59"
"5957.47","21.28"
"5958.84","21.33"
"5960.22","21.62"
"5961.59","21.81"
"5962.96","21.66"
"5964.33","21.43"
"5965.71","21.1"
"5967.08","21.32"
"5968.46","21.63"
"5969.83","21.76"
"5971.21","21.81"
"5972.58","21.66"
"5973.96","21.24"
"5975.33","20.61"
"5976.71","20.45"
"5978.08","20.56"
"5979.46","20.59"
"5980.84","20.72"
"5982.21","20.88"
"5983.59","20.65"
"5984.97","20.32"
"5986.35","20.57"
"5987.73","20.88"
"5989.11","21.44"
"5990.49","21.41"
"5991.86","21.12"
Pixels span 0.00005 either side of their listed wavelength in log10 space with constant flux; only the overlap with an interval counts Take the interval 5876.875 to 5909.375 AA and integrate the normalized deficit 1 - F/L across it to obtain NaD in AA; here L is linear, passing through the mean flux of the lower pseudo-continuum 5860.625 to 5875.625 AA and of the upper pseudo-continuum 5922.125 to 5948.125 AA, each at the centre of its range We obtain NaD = 3.9 AA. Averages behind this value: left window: 21.1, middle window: 18.6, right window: 21.2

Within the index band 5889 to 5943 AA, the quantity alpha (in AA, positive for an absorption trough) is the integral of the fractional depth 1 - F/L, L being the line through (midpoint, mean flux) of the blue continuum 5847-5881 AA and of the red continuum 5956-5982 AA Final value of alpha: 3.3 AA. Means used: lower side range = 20.9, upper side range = 21.3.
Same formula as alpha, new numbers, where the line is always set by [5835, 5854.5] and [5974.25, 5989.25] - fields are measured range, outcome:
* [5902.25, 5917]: 0.1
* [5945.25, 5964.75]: -0.6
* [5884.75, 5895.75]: 3.0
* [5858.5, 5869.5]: 0.3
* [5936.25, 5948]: -0.2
